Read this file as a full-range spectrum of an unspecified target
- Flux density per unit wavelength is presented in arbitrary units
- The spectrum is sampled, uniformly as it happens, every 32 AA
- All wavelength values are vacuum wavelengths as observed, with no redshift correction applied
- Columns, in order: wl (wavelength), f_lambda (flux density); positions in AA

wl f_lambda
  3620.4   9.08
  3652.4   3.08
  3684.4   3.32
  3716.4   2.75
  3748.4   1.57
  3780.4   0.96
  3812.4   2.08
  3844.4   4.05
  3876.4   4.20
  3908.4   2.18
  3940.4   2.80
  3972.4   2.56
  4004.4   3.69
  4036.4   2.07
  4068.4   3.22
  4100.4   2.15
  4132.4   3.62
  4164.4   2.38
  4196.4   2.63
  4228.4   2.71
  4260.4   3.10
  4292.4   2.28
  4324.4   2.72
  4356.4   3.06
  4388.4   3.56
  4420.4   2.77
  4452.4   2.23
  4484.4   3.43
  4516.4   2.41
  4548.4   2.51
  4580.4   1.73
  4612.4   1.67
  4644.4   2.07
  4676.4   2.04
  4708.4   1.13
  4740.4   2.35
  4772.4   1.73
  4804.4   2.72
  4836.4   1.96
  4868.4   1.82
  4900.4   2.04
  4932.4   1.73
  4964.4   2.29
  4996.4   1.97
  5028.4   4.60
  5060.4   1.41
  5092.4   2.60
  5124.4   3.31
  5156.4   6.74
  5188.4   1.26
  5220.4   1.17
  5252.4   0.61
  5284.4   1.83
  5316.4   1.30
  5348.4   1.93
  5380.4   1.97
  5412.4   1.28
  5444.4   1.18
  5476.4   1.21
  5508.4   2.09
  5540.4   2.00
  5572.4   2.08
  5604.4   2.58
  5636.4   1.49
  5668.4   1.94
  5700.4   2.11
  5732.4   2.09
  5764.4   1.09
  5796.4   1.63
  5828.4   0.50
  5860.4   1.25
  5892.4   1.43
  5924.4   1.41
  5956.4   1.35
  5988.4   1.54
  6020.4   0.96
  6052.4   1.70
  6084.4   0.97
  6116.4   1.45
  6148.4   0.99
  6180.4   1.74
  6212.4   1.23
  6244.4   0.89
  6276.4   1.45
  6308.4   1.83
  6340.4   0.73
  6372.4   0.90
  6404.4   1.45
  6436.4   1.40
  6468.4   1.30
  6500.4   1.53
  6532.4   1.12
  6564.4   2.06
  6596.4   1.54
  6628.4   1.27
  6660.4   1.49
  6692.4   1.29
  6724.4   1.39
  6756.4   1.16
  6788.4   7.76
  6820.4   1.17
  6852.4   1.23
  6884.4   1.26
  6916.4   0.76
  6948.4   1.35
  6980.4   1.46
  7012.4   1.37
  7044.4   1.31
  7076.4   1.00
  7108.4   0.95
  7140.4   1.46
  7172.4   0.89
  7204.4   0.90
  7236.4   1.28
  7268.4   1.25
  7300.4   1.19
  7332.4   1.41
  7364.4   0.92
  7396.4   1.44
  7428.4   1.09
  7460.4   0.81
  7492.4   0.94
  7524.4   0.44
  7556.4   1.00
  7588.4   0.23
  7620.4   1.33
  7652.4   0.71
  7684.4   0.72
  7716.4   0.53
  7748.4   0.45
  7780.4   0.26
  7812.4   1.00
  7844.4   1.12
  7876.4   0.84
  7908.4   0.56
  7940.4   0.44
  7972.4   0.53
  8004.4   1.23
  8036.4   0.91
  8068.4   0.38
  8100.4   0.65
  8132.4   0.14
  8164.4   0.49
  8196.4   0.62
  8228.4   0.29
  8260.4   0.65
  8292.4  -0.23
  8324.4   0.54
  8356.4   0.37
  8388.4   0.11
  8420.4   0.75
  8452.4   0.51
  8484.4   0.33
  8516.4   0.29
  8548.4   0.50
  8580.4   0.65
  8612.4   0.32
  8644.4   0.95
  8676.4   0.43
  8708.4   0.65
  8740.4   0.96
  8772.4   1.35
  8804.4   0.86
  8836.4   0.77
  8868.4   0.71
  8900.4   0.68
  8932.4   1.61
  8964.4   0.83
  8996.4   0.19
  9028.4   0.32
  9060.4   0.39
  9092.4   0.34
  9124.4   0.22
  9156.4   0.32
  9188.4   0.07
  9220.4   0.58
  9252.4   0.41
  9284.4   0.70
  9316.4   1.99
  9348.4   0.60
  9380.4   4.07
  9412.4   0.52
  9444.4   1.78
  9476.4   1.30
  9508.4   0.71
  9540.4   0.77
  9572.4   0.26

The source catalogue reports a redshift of 0.032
